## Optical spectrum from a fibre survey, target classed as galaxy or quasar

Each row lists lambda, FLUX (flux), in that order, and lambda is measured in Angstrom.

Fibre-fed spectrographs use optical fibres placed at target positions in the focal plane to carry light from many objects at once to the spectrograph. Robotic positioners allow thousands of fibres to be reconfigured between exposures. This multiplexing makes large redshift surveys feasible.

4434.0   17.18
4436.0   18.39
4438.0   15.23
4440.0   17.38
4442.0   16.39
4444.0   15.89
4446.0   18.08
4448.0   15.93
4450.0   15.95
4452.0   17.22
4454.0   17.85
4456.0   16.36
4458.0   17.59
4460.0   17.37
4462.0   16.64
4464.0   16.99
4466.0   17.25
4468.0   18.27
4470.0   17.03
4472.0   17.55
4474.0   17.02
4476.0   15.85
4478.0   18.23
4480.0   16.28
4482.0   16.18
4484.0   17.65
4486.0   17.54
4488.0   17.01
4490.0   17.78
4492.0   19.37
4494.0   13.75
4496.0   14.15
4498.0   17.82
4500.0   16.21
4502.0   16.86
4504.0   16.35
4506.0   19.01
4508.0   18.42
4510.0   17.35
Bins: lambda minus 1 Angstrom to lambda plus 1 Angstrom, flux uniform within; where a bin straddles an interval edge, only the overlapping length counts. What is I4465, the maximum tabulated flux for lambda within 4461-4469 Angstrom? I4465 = 18.27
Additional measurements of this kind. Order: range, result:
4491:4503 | 19.37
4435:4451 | 18.39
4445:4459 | 18.08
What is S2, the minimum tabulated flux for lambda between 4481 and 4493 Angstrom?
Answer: 16.18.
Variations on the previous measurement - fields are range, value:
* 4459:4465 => 16.64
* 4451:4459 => 16.36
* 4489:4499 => 13.75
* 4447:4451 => 15.93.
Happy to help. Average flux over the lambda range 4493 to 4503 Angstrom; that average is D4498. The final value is 15.8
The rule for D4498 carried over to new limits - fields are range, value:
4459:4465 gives 17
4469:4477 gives 16.9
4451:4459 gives 17.3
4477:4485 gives 17.1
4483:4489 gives 17.4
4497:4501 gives 17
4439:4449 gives 16.7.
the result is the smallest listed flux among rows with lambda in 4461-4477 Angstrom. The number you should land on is 15.85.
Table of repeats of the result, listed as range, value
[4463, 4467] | 16.99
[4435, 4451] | 15.23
